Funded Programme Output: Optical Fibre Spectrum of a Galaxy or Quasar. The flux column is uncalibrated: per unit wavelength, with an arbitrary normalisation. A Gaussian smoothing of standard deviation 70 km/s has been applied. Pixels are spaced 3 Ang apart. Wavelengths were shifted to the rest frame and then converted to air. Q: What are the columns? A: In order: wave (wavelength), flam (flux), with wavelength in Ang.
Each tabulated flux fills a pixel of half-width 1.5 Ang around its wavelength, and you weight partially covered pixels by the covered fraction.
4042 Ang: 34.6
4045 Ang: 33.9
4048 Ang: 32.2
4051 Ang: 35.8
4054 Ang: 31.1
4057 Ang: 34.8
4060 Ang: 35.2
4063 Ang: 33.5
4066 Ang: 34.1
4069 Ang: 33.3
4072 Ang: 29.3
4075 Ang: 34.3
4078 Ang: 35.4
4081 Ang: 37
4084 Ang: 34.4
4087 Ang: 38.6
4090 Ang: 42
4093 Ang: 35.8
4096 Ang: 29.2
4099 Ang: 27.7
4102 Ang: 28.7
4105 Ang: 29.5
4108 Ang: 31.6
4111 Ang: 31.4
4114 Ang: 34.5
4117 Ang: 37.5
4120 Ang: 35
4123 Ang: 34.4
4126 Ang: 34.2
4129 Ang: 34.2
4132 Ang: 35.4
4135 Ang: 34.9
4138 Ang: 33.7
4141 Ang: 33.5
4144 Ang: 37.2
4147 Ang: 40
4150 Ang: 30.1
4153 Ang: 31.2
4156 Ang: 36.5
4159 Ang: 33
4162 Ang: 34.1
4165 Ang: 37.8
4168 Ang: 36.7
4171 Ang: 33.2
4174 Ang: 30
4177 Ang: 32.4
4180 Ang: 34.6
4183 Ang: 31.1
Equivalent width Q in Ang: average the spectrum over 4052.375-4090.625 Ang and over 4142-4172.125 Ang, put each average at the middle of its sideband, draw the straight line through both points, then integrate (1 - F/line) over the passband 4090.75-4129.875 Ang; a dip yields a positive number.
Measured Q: 2.3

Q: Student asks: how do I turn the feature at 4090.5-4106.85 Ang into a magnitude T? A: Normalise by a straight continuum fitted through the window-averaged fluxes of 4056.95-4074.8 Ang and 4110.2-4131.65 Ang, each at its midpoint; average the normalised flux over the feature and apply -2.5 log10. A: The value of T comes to 0.11 mag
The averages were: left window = 33.3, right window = 34.6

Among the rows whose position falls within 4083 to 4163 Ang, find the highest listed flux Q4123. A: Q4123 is 42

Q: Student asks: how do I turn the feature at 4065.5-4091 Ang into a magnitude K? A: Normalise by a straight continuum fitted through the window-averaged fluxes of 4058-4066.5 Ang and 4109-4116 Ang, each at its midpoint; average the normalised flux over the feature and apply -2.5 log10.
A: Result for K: -0.04 mag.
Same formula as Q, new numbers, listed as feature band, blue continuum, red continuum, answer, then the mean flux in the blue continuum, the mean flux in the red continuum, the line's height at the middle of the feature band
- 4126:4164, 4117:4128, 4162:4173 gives 0.7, 34.9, 35.4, 35.2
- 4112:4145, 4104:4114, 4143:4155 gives -1.9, 31.4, 34.6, 33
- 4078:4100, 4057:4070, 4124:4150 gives -0.4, 34.1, 35.1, 34.5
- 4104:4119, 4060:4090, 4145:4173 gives 0.7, 34.9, 34.7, 34.8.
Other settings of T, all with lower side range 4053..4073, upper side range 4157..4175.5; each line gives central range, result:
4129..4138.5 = -0.03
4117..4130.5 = -0.03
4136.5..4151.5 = -0.03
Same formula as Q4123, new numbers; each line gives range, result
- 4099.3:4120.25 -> 37.5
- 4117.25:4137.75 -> 35.4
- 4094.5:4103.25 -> 29.2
